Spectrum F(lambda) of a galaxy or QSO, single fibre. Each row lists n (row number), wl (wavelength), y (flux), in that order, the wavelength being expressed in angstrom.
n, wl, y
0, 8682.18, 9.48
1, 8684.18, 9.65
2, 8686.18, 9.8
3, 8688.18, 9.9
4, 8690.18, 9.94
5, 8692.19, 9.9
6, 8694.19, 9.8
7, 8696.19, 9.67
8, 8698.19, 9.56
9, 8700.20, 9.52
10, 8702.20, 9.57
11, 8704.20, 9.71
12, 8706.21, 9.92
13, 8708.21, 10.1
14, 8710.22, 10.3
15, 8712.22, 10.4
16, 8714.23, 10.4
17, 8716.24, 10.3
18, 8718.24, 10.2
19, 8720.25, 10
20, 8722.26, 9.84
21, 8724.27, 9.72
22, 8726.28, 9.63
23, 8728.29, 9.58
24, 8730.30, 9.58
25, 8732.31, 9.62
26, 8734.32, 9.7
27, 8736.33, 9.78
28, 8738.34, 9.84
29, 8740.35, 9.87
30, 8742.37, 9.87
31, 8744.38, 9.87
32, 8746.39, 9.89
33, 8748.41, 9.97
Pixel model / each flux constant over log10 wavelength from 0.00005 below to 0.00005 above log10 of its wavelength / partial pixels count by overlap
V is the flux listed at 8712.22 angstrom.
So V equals 10.4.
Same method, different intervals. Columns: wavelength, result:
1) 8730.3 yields 9.58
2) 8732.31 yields 9.62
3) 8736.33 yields 9.78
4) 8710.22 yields 10.3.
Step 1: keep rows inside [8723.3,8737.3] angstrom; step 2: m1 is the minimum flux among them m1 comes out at 9.58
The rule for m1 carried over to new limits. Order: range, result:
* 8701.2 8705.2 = 9.57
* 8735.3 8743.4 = 9.78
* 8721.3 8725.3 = 9.72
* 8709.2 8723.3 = 9.84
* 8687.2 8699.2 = 9.56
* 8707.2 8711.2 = 10.1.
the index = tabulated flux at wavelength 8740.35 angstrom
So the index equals 9.87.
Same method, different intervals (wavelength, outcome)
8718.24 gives 10.2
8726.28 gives 9.63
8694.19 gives 9.8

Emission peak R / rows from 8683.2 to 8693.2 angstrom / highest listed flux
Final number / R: 9.94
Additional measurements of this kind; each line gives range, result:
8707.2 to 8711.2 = 10.3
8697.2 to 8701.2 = 9.56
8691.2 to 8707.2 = 9.92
